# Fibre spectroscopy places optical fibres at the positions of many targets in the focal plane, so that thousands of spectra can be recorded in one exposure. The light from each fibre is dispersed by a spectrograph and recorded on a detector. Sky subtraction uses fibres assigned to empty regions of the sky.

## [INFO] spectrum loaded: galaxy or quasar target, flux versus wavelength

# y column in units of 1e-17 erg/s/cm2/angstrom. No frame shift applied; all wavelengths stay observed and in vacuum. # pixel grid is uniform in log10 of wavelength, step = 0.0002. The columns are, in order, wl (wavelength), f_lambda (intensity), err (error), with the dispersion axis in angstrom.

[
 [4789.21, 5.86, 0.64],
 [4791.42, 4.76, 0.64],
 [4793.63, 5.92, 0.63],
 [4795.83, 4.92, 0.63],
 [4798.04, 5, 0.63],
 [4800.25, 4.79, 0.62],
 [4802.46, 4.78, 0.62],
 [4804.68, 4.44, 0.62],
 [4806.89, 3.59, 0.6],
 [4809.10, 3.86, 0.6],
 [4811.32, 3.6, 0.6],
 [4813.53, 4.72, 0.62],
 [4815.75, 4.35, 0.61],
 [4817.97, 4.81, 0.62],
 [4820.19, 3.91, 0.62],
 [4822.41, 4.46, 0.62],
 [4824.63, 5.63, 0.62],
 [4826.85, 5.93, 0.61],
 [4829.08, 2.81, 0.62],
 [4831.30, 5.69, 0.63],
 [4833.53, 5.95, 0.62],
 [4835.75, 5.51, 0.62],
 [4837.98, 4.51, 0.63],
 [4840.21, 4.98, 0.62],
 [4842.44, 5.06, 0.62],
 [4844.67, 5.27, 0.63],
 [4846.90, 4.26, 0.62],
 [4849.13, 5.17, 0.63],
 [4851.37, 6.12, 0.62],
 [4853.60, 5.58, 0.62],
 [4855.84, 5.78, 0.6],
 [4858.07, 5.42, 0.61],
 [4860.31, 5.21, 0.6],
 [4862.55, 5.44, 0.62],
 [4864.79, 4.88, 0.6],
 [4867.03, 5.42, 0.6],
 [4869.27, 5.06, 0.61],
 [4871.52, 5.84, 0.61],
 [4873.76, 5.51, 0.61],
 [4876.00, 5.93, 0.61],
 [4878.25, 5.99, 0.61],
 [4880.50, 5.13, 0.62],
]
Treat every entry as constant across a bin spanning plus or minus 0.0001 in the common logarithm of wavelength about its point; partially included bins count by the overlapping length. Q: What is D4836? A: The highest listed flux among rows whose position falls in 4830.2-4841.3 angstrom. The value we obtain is 5.95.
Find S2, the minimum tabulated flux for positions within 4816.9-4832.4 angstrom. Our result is 2.81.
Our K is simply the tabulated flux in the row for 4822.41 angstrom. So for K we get 4.46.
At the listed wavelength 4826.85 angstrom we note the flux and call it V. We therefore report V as 5.93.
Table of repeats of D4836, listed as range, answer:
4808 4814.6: 4.72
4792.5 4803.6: 5.92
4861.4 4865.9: 5.44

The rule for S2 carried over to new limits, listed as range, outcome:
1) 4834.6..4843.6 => 4.51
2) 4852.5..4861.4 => 5.21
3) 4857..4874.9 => 4.88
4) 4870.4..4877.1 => 5.51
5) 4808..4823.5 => 3.6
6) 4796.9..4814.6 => 3.59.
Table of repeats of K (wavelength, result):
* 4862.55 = 5.44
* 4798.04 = 5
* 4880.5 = 5.13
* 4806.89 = 3.59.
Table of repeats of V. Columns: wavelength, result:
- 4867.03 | 5.42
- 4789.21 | 5.86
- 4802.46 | 4.78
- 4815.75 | 4.35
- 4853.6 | 5.58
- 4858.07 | 5.42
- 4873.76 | 5.51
